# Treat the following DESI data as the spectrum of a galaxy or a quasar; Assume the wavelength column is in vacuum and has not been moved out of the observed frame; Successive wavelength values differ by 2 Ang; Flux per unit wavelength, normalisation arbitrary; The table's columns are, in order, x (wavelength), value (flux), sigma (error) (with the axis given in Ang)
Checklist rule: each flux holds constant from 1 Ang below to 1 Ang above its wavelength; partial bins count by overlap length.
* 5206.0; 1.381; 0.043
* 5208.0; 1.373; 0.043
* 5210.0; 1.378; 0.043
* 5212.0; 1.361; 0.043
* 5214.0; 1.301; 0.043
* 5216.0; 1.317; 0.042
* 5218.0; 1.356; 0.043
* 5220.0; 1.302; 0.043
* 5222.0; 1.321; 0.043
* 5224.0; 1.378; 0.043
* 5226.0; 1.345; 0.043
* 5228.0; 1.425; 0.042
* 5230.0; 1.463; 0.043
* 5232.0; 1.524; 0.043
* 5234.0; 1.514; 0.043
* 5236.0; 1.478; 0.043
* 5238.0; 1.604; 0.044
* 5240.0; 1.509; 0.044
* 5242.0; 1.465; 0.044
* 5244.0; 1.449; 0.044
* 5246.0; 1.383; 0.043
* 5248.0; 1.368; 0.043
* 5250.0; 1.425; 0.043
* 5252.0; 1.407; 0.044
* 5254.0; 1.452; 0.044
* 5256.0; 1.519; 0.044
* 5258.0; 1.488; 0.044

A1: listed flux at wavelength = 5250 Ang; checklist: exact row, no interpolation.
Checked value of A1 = 1.425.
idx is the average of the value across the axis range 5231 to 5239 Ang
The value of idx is 1.53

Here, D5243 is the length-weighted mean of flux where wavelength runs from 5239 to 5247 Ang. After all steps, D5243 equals 1.45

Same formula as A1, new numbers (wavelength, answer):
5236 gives 1.478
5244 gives 1.449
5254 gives 1.452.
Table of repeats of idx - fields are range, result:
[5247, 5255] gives 1.41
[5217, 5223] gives 1.33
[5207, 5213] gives 1.37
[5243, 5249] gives 1.4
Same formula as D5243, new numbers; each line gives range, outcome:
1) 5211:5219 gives 1.33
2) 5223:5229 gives 1.38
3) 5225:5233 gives 1.44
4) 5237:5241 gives 1.56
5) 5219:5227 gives 1.34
